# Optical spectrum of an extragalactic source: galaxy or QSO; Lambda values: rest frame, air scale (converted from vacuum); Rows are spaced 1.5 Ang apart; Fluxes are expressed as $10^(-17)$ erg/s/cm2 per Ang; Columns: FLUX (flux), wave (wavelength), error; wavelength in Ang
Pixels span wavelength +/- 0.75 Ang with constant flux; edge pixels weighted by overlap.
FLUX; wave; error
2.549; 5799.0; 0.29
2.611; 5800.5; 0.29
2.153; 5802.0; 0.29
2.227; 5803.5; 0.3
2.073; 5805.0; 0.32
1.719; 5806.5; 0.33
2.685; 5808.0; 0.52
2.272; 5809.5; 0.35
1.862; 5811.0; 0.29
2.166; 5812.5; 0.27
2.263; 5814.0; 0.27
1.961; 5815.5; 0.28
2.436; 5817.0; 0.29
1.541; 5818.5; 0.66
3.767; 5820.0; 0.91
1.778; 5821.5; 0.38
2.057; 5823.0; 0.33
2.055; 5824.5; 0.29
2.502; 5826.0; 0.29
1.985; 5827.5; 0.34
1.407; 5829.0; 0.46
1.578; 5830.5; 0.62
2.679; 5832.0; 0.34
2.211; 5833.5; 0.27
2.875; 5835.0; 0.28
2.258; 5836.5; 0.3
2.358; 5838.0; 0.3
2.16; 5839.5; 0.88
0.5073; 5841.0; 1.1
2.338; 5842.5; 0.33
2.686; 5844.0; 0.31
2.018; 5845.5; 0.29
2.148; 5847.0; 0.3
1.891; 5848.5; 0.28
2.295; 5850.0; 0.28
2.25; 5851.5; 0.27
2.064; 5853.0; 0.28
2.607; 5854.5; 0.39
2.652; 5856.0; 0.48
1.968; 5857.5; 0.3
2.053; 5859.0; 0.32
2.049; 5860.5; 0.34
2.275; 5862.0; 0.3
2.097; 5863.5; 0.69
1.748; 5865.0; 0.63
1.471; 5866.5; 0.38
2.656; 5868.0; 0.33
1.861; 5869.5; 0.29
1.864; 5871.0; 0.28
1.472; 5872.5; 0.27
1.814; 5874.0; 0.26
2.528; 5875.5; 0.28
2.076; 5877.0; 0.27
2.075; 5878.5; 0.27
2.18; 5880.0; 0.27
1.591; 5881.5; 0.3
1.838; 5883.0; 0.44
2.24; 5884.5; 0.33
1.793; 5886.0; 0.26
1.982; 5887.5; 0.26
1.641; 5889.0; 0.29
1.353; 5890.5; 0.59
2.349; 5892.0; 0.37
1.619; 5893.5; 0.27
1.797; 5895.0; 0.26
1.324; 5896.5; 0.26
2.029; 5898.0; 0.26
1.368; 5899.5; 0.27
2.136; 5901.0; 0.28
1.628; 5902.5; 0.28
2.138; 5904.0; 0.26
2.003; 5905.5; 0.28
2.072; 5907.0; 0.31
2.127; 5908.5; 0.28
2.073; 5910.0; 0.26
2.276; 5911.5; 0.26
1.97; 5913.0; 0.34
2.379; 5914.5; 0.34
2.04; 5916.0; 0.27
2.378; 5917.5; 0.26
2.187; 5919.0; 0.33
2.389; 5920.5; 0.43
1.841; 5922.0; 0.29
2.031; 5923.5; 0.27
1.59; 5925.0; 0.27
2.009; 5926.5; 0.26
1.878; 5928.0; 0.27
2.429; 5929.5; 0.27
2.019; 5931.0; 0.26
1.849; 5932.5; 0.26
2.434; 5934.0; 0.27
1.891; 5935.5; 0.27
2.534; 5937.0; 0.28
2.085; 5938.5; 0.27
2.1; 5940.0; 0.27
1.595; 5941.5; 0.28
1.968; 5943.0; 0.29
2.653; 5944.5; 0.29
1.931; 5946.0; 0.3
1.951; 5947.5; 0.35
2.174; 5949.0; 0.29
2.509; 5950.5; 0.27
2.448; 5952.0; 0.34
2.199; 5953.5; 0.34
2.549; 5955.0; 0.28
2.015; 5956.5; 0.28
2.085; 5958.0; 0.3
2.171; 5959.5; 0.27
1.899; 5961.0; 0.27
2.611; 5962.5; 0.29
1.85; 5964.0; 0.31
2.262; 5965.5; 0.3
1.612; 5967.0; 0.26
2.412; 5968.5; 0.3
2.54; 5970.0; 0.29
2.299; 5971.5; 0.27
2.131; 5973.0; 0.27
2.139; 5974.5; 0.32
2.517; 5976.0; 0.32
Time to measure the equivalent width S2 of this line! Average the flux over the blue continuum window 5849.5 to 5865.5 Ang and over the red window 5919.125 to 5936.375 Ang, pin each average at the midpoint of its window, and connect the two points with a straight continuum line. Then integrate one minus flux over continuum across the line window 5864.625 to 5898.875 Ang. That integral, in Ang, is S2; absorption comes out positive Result 4.1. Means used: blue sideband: 2.19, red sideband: 2.04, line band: 1.88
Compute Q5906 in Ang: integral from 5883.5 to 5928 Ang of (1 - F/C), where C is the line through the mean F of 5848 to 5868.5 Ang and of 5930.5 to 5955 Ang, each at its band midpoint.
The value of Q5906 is 4.1 Ang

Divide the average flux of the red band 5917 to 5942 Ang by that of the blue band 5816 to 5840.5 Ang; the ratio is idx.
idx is 0.94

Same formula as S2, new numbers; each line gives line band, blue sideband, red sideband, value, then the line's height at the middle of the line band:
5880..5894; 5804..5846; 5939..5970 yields 2.0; 2.15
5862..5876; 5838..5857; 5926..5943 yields 1.1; 2.12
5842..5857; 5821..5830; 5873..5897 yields -2.8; 1.93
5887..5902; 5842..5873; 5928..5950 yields 2.6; 2.12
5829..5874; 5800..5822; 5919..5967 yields 2.3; 2.2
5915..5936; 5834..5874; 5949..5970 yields 1.0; 2.18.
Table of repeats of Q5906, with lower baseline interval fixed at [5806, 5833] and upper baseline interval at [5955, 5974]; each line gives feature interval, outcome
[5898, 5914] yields 1.3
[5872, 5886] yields 1.2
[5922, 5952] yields 1.1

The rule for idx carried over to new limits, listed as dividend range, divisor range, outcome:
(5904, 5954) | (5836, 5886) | 1.03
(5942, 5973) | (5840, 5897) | 1.11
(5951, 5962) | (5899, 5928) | 1.09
